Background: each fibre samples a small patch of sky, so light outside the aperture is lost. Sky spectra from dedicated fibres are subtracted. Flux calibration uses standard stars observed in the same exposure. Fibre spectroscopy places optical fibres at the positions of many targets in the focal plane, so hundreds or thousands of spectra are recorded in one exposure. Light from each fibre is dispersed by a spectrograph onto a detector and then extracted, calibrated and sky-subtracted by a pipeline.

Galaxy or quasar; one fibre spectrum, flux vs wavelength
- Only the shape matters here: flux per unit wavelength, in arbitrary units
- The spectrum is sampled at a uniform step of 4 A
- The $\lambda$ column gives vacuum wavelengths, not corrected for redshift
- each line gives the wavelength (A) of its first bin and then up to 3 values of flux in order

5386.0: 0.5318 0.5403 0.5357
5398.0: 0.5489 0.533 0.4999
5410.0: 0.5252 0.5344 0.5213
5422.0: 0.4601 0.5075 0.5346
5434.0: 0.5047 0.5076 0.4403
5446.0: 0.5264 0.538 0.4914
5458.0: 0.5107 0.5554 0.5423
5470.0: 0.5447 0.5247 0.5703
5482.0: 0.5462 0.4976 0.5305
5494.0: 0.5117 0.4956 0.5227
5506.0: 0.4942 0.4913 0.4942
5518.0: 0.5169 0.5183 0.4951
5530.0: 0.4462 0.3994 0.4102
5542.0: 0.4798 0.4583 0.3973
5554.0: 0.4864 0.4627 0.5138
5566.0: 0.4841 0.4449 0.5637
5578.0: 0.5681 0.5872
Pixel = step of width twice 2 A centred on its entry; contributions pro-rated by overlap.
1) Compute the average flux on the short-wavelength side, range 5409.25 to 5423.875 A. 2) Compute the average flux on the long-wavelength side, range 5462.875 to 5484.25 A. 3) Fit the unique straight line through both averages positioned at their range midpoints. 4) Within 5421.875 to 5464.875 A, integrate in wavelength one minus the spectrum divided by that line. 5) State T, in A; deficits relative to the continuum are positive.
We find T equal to 1.4 A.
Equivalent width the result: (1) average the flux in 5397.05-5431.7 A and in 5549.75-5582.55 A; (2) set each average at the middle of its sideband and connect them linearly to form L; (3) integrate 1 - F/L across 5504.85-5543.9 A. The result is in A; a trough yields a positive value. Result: 2.5 A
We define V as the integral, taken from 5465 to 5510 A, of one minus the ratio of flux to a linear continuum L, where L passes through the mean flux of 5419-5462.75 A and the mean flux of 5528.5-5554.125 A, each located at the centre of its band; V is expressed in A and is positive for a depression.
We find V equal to -4.7 A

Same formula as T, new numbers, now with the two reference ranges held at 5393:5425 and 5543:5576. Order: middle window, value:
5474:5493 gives -1.4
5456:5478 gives -1.6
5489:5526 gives -1.2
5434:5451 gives 0.3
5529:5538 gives 1.2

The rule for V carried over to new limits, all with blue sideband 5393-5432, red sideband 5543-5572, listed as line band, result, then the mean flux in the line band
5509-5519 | -0.4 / 0.5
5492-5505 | -0.6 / 0.509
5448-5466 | -0.8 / 0.526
